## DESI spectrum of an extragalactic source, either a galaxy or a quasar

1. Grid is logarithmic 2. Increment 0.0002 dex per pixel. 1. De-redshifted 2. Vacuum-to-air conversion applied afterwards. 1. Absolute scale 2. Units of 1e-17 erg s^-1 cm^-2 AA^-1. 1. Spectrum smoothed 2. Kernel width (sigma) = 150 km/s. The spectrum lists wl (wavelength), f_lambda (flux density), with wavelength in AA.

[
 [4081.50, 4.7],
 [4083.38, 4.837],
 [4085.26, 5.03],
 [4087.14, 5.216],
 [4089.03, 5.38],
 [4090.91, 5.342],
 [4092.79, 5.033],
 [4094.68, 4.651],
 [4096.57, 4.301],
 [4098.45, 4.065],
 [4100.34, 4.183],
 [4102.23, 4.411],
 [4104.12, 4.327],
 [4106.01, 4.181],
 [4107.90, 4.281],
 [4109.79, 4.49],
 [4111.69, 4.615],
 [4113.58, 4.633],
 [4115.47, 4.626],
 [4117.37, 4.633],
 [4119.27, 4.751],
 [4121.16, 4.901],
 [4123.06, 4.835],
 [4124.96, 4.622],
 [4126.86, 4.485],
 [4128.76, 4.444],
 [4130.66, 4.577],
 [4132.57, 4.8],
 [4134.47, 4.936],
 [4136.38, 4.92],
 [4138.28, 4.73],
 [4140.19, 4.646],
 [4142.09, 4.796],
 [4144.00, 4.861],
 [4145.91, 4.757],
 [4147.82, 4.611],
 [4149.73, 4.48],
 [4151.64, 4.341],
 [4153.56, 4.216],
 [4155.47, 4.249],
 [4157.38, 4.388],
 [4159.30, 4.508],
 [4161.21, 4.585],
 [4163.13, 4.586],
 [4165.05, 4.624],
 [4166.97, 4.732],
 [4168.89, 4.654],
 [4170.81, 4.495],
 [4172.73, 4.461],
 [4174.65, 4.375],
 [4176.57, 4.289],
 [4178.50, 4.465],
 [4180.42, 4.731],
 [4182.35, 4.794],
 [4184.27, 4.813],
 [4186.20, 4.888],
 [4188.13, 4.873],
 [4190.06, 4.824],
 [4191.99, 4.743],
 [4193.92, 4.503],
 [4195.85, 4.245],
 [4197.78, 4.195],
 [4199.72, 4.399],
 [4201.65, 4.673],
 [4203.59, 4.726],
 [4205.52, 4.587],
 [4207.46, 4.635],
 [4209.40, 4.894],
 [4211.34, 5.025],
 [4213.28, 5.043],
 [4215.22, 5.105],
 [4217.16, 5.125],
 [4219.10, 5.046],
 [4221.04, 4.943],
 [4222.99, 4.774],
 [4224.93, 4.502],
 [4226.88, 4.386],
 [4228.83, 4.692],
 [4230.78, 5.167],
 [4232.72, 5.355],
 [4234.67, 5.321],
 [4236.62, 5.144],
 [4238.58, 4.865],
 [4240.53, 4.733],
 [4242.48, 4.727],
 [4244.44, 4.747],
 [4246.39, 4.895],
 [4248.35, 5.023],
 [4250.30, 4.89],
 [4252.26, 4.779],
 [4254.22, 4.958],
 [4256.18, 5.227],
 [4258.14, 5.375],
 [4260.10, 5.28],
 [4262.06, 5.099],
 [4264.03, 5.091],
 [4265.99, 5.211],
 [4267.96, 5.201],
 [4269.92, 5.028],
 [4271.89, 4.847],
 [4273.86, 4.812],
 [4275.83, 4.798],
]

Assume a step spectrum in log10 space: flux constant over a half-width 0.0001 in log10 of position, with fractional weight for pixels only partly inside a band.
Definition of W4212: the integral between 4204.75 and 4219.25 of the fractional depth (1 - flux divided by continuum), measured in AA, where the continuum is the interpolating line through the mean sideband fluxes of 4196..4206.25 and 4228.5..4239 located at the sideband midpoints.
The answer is -0.69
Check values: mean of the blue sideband 4.49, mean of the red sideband 5.13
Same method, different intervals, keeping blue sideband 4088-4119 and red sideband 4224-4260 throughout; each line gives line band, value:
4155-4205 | 2.1 AA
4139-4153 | 0.2 AA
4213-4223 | -0.3 AA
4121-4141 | -0.3 AA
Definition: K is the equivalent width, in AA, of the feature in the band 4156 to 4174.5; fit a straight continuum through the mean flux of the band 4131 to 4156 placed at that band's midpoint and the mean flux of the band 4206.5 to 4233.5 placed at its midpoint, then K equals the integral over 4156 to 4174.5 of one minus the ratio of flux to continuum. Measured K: 0.7 AA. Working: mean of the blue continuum 4.65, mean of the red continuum 4.9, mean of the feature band 4.54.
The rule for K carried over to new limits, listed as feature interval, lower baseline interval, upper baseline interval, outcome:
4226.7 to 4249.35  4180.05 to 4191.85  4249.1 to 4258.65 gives 0.2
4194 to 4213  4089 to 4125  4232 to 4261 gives 1.1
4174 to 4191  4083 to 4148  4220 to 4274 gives 0.5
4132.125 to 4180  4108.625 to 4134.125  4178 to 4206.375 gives 0.7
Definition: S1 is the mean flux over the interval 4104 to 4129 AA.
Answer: 4.57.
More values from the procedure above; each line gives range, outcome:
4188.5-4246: 4.8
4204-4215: 4.85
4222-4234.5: 4.85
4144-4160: 4.47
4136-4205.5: 4.59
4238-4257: 4.88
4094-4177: 4.55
